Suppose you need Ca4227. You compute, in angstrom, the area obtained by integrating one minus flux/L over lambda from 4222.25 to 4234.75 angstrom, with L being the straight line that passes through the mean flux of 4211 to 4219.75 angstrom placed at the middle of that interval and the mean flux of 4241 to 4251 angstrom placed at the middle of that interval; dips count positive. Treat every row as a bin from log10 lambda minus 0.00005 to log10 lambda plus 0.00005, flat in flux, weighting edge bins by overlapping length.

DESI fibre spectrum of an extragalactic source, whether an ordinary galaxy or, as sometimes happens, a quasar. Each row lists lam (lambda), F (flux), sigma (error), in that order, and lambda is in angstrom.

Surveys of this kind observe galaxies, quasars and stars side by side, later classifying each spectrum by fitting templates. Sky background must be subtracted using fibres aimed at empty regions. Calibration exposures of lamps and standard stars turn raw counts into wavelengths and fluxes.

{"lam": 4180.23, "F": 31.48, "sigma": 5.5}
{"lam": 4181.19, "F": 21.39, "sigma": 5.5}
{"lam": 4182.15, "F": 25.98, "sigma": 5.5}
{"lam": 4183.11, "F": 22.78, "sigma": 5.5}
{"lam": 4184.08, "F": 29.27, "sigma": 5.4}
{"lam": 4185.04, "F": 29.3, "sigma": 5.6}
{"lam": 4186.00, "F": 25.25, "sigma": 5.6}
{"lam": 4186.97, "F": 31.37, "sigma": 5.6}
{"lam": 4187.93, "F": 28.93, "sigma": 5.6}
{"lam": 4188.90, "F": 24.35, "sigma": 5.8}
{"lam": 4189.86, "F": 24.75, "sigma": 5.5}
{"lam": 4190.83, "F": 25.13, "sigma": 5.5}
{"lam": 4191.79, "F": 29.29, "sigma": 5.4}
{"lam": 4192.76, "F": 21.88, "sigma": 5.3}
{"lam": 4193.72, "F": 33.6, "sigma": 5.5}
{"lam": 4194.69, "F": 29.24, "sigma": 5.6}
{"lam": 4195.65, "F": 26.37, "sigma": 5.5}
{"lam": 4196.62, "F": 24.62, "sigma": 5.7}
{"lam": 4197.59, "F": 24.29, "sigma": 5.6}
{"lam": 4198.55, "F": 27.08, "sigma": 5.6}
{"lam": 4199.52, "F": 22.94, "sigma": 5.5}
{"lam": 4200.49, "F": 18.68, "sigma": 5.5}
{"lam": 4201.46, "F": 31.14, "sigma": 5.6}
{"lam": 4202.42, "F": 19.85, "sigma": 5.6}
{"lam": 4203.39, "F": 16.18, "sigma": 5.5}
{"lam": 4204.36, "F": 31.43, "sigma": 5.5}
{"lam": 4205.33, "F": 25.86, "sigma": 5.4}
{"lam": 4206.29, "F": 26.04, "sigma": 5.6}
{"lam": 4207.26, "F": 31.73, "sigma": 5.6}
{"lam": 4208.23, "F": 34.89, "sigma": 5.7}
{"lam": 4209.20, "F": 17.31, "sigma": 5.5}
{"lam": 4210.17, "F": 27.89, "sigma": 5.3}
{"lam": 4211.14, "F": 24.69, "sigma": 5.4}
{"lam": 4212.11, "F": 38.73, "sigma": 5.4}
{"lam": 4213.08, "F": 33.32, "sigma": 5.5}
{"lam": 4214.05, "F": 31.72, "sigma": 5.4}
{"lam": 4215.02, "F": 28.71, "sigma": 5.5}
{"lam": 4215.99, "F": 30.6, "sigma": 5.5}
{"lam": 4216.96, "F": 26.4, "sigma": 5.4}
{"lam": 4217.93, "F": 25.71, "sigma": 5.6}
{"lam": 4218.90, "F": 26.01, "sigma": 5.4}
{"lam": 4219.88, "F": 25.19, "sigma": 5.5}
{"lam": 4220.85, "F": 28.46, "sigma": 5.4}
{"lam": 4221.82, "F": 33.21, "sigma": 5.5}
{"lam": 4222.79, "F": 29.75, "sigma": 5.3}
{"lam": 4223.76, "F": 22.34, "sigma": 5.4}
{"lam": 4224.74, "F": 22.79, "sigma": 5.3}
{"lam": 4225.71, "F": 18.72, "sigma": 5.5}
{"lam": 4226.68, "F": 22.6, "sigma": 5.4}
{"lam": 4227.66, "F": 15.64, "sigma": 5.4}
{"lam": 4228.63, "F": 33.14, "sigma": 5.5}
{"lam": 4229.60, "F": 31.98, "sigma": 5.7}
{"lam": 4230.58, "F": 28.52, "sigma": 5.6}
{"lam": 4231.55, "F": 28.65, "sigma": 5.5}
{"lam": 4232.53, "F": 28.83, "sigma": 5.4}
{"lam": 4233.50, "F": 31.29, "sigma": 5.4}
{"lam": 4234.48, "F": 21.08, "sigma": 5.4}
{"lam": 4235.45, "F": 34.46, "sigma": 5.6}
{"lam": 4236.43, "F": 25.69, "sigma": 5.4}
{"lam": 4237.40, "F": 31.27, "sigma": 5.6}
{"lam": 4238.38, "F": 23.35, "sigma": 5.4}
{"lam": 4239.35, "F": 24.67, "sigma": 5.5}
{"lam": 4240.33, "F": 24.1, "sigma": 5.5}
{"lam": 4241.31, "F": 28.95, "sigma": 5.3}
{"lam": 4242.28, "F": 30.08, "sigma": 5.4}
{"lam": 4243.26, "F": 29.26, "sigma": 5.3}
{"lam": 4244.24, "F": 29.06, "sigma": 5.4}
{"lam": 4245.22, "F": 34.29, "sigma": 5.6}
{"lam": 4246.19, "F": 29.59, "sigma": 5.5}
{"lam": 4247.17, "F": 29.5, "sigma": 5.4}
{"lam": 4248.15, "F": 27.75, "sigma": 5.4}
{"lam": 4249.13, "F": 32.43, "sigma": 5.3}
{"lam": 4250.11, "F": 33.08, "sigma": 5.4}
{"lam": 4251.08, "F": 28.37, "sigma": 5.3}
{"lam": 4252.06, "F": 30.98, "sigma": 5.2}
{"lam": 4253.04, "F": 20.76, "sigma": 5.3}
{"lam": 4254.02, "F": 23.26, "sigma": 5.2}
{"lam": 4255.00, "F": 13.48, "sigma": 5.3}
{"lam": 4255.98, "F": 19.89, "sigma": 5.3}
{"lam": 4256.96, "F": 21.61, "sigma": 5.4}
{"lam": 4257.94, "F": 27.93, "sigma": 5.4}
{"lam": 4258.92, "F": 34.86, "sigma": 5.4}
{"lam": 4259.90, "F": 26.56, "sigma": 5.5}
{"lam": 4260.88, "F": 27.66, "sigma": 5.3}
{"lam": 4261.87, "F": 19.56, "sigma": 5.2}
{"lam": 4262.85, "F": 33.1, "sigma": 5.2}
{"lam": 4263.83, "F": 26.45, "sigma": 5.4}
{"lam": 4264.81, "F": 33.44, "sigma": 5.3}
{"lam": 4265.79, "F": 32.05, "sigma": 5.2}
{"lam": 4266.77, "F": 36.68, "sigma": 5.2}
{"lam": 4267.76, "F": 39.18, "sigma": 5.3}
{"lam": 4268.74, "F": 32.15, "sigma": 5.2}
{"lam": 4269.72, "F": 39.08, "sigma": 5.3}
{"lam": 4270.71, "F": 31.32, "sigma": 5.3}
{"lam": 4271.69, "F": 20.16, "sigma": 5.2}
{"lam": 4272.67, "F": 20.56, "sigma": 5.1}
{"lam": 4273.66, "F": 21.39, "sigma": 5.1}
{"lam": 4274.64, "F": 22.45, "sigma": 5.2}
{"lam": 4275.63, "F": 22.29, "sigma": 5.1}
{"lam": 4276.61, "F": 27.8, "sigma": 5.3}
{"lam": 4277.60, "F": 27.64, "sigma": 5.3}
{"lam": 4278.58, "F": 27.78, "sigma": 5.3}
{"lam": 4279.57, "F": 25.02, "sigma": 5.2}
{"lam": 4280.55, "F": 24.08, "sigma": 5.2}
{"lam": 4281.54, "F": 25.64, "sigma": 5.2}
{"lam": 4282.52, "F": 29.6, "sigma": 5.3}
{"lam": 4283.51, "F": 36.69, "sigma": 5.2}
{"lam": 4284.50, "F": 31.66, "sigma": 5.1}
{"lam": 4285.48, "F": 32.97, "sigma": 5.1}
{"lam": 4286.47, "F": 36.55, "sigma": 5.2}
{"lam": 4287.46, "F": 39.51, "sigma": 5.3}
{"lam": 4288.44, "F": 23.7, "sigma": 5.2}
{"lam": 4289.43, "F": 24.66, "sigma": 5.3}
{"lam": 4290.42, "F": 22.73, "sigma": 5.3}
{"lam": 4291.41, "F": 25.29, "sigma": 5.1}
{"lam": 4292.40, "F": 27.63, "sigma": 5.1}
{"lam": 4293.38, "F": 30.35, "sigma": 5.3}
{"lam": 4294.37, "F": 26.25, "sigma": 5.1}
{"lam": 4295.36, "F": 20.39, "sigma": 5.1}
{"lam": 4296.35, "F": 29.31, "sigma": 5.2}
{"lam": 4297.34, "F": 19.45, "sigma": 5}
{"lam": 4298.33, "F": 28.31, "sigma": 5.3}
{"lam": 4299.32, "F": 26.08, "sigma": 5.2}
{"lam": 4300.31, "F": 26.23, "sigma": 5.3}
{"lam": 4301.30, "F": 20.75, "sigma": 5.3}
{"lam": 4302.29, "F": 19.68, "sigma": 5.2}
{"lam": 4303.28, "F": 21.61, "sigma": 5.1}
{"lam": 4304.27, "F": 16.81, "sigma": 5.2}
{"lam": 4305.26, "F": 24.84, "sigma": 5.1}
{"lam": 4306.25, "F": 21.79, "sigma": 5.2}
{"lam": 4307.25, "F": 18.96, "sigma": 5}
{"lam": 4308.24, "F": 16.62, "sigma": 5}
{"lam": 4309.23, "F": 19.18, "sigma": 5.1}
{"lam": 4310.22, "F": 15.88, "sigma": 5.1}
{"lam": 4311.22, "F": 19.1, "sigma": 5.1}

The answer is 1.7 angstrom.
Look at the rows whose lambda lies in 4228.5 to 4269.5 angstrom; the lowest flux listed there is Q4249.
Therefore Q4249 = 13.48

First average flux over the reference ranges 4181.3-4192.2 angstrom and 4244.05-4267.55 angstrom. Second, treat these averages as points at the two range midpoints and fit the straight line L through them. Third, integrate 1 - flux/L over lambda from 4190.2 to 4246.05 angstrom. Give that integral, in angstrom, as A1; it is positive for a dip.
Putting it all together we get 0.4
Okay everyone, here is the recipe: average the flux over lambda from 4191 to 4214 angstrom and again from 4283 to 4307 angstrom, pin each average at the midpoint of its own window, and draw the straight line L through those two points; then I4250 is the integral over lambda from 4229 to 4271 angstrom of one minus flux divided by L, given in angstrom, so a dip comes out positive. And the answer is -3.4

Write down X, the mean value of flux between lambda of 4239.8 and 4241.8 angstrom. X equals 26.5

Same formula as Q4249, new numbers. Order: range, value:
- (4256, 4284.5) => 19.56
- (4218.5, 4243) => 15.64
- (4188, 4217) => 16.18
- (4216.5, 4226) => 18.72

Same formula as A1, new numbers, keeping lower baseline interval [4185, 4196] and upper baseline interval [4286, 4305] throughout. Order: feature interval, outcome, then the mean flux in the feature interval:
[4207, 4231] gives -0.6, 27.6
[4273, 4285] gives -0.4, 26.8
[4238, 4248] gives -0.7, 28.3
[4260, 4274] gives -1.9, 29.5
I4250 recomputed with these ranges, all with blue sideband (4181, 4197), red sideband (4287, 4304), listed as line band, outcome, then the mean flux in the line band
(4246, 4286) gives -3.5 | 28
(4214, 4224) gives -0.6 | 28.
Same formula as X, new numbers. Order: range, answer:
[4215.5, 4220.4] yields 26.8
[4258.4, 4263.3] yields 28.3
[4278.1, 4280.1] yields 26.4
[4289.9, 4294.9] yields 26.4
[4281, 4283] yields 27.6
